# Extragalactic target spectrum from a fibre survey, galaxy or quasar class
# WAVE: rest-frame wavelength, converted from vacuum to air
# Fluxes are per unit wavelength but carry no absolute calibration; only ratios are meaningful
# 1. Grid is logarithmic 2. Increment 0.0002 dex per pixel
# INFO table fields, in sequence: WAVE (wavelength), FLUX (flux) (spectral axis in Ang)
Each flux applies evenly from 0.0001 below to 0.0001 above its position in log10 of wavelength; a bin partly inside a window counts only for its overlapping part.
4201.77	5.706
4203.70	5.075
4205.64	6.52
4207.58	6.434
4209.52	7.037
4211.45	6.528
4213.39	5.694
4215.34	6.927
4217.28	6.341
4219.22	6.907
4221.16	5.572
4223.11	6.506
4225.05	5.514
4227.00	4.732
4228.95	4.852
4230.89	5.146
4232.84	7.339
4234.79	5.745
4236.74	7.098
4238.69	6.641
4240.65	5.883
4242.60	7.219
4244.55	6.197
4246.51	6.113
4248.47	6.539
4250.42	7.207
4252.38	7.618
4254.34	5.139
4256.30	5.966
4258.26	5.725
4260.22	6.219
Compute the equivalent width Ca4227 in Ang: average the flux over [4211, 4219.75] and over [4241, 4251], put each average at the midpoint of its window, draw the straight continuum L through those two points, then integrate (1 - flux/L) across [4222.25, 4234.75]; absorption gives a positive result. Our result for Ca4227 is 1.6 Ang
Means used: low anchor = 6.45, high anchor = 6.59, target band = 5.68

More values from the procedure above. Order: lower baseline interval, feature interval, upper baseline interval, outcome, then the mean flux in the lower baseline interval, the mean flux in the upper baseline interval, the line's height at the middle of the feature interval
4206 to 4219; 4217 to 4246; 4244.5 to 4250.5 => 1.7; 6.52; 6.46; 6.49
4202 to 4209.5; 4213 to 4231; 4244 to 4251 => 1.1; 6.11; 6.49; 6.26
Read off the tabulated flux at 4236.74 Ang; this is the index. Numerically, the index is 7.098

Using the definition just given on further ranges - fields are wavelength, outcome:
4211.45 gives 6.528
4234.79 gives 5.745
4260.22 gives 6.219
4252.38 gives 7.618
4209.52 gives 7.037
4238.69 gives 6.641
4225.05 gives 5.514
